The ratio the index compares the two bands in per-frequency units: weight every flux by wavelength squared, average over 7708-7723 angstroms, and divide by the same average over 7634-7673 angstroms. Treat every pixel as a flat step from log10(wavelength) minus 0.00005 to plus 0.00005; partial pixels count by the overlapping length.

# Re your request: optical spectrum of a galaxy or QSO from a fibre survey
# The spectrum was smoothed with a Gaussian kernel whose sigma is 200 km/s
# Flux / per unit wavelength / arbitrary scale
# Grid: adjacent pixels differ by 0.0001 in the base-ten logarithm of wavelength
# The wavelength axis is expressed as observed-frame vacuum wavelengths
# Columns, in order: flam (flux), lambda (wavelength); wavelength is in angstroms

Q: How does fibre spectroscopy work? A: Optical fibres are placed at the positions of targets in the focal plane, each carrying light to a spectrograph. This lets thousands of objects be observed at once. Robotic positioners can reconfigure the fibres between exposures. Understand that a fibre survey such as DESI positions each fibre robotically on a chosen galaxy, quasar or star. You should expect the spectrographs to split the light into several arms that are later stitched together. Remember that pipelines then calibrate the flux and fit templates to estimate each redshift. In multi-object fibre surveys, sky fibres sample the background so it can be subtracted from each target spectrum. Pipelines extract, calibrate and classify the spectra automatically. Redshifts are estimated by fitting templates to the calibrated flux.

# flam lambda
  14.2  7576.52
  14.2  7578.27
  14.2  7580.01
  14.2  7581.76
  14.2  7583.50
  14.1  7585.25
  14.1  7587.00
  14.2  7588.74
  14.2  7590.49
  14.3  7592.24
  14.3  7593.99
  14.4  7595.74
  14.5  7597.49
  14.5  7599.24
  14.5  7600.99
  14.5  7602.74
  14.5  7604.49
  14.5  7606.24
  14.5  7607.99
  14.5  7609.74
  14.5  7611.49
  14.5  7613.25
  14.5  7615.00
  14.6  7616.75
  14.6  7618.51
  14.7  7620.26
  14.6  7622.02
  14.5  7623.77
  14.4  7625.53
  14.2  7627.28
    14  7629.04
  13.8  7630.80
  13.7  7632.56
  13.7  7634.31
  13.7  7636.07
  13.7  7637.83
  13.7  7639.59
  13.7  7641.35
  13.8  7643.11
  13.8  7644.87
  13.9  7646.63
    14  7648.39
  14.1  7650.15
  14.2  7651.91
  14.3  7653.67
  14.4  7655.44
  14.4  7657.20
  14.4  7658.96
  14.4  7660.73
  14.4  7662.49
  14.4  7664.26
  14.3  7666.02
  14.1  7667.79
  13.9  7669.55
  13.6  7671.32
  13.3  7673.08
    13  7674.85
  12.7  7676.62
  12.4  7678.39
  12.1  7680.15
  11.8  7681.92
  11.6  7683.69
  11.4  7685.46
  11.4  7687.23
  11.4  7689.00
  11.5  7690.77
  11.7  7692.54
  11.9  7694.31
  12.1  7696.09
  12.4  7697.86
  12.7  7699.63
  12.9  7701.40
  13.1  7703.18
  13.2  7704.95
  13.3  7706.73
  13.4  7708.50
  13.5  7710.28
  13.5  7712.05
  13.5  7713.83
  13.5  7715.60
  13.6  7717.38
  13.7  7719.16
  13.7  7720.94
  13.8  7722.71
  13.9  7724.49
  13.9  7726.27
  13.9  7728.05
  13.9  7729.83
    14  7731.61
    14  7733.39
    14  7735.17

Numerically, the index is 0.98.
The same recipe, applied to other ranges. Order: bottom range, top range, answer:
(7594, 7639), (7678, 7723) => 0.90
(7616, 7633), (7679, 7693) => 0.83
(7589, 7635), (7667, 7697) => 0.87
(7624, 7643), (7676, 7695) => 0.86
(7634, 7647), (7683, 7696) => 0.85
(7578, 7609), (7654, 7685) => 0.96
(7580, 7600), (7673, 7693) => 0.86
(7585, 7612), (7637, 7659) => 0.99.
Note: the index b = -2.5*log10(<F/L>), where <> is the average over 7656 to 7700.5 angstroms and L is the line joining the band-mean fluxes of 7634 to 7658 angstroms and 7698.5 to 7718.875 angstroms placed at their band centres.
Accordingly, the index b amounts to 0.062 mag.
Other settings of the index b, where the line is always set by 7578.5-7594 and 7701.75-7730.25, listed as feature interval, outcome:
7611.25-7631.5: -0.03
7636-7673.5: -0.01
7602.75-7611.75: -0.03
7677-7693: 0.17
